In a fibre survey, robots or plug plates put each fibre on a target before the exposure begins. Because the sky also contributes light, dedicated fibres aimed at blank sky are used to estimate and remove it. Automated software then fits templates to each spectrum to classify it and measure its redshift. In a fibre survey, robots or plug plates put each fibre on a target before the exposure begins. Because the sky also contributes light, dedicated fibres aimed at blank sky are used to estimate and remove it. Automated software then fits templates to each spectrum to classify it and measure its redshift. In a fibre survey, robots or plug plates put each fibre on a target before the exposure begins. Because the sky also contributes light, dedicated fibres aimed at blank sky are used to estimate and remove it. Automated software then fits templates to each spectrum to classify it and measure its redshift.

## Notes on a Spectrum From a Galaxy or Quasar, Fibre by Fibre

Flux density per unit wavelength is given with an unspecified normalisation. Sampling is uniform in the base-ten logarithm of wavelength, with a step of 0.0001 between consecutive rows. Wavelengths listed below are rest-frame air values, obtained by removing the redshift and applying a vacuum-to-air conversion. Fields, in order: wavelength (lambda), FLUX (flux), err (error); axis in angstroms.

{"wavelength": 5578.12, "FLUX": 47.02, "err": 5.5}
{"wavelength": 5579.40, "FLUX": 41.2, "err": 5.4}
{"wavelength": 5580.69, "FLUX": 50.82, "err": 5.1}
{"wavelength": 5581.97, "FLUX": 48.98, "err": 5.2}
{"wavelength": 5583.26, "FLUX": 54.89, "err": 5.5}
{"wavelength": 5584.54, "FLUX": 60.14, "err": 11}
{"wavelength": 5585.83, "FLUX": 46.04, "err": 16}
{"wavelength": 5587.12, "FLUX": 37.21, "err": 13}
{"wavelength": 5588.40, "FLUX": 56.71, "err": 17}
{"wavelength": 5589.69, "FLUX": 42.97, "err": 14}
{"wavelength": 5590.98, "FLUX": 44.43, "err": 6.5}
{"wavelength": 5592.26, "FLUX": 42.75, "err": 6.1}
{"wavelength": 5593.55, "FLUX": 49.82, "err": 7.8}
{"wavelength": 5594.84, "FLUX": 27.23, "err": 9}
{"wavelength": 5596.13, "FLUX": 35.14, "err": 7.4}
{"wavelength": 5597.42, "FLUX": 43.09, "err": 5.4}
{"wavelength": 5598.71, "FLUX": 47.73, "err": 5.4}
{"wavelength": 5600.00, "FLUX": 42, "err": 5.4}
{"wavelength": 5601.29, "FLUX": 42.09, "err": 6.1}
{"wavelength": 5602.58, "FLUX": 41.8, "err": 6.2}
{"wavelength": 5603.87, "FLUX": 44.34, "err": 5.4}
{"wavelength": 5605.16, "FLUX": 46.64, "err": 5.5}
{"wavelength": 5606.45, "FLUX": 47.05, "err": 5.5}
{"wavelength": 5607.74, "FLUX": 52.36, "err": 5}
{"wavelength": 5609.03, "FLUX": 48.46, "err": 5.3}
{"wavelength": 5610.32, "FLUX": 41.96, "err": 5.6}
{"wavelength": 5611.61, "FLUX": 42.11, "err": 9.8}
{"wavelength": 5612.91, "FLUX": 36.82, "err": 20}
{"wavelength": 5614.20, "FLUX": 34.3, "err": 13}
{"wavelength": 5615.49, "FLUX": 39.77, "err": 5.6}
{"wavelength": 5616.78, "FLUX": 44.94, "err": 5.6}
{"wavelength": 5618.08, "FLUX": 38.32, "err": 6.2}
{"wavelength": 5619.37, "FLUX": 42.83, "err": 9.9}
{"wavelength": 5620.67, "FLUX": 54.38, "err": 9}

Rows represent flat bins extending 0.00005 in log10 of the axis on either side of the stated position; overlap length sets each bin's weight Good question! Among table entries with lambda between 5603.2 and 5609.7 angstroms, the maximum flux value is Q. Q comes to 52.36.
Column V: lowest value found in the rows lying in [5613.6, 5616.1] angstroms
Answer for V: 34.3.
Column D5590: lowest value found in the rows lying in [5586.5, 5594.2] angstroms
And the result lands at 37.21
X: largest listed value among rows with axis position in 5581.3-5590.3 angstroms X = 60.14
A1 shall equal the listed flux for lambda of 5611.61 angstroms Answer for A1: 42.11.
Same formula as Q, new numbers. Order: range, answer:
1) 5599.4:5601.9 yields 42.09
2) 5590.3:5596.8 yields 49.82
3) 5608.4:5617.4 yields 48.46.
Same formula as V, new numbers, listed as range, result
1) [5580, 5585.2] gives 48.98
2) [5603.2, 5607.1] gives 44.34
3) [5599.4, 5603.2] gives 41.8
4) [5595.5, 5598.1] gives 35.14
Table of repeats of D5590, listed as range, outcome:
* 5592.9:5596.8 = 27.23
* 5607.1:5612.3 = 41.96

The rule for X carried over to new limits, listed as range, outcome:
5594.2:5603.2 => 47.73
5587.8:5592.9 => 56.71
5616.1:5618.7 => 44.94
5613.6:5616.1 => 39.77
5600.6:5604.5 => 44.34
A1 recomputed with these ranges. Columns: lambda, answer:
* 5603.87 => 44.34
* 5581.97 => 48.98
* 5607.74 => 52.36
